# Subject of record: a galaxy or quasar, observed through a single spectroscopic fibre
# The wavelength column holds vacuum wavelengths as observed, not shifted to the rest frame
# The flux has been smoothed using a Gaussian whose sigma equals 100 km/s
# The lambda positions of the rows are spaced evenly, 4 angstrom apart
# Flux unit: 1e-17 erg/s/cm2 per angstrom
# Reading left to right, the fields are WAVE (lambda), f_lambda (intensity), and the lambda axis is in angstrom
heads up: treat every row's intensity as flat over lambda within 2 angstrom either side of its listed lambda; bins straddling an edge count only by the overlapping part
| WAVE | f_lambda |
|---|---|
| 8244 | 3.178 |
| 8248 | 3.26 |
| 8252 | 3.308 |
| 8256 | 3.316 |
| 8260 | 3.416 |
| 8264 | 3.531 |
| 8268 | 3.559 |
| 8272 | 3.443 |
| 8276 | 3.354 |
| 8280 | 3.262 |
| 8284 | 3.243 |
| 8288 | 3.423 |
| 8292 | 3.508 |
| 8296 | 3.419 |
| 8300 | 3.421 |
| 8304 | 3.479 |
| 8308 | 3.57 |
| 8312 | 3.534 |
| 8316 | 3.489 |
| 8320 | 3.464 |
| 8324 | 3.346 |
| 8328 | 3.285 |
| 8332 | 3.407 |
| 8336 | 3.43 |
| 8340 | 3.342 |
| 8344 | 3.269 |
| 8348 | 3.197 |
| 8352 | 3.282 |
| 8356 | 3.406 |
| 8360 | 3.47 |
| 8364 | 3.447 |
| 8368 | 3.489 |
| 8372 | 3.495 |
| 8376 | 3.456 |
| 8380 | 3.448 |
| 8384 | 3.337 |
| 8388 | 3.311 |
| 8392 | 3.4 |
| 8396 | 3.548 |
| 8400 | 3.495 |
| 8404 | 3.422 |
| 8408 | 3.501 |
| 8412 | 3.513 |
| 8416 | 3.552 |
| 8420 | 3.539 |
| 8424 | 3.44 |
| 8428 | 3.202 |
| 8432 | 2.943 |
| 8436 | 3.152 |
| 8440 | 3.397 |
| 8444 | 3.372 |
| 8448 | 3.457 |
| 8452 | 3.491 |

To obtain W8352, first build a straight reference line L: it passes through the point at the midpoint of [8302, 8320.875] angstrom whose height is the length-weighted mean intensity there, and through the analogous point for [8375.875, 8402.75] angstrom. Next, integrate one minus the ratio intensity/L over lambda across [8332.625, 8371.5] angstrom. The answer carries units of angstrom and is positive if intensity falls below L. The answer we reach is 1.0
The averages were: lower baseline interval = 3.51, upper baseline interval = 3.43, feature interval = 3.38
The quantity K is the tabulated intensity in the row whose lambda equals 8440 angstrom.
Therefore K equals 3.397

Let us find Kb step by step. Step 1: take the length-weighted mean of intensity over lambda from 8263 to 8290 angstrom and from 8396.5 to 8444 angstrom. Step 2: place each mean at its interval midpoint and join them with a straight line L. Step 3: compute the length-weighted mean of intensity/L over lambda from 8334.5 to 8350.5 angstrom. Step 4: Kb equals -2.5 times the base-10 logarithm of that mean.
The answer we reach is 0.028 mag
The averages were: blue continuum 3.4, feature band 3.3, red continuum 3.38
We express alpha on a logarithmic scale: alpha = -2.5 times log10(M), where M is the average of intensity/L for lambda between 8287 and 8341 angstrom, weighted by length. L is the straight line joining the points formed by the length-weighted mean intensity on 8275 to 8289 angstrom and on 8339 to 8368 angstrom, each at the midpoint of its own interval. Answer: -0.03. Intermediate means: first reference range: 3.31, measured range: 3.44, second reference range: 3.35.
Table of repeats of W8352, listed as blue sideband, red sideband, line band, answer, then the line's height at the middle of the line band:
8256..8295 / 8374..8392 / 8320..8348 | 0.45 angstrom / 3.4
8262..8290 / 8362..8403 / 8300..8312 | -0.34 angstrom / 3.41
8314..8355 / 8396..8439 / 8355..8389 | -0.67 angstrom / 3.37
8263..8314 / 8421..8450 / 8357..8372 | -0.47 angstrom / 3.36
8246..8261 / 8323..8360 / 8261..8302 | -1.13 angstrom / 3.32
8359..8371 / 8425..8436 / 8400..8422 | -1.91 angstrom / 3.22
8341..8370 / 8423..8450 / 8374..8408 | -1.09 angstrom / 3.33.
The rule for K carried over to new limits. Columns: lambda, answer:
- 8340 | 3.342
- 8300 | 3.421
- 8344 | 3.269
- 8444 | 3.372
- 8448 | 3.457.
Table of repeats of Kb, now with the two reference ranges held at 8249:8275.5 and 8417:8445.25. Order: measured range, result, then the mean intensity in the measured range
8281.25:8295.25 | 0.00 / 3.39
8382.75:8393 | -0.01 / 3.35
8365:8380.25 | -0.04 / 3.47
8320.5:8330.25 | 0.01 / 3.34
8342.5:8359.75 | 0.02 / 3.31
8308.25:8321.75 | -0.04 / 3.51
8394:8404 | -0.06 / 3.5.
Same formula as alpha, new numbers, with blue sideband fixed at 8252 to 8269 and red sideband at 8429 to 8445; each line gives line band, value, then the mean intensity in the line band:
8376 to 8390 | -0.03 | 3.38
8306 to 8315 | -0.06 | 3.54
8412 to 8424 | -0.09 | 3.52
